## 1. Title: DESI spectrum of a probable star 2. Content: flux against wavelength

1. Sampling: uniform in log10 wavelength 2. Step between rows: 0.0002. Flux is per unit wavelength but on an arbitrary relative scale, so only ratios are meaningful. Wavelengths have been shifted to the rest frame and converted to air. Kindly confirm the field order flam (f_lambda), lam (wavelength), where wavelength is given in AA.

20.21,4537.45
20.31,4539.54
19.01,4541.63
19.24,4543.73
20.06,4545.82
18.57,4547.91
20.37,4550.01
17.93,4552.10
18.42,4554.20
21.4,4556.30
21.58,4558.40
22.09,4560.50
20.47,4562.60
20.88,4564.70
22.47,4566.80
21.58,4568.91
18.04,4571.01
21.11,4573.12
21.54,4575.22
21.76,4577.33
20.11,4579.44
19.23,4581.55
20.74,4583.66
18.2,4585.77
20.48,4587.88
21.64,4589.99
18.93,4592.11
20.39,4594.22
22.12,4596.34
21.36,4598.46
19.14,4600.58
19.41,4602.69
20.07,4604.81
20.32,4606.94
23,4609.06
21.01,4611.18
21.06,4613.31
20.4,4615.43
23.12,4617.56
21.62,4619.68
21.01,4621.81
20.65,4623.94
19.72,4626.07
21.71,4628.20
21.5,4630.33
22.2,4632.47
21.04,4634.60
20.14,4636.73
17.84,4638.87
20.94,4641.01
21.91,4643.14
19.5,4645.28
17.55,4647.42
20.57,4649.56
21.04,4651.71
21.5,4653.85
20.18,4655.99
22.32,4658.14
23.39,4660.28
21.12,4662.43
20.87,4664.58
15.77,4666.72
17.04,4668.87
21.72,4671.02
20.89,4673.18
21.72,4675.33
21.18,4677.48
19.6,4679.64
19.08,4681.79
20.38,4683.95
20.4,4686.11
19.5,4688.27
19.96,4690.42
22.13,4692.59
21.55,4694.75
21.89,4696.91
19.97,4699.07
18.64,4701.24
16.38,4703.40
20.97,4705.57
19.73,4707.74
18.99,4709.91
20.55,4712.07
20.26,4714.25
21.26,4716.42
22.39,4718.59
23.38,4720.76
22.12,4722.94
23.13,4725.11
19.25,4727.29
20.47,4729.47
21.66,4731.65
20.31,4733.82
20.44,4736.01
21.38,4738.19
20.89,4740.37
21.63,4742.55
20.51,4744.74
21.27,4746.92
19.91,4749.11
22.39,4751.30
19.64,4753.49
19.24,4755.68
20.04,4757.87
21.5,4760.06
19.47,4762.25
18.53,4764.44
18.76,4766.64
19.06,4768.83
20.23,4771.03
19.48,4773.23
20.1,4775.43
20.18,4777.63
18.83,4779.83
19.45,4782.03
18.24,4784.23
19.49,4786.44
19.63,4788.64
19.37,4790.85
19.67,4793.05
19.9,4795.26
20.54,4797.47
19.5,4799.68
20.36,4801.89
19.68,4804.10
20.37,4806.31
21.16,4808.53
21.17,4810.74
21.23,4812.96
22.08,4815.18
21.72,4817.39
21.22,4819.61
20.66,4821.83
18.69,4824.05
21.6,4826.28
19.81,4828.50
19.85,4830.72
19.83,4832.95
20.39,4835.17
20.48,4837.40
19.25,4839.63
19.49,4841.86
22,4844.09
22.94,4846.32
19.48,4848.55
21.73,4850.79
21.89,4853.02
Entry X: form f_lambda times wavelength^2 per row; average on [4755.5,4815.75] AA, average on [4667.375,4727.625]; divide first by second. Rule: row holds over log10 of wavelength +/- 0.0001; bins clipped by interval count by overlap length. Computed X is 1.01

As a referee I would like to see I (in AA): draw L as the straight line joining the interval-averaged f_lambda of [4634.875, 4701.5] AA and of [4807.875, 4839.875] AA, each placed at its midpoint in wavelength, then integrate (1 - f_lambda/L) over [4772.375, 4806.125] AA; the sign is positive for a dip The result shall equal 1.5 AA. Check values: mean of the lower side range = 20.4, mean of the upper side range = 20.6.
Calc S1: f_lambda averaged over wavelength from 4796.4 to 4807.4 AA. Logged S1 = 20.1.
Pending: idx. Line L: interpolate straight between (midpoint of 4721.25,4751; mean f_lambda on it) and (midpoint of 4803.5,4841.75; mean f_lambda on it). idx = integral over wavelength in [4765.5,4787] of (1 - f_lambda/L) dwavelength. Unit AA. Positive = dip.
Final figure 1.5 AA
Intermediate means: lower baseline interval 21.1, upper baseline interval 20.5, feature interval 19.4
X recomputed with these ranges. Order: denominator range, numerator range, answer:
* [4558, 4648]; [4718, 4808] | 1.05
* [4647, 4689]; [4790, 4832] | 1.07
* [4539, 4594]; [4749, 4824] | 1.09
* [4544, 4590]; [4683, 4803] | 1.07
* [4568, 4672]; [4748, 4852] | 1.06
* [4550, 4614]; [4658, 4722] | 1.04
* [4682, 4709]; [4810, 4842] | 1.08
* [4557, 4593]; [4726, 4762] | 1.07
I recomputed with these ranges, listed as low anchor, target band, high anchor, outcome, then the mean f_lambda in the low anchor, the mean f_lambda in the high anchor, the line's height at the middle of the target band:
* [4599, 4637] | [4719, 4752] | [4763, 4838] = -1.44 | 21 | 20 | 20.4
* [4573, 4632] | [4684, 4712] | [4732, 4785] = 0.44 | 20.8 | 20.1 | 20.4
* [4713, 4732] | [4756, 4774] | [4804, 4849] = 1.32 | 21.5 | 20.7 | 21.2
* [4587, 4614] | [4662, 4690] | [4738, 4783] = 0.67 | 20.7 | 20.1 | 20.4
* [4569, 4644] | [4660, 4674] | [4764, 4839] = 0.39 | 20.7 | 20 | 20.5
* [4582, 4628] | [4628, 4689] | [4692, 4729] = 0.83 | 20.7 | 20.7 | 20.7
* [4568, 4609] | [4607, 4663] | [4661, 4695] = -1.96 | 20.4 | 20.2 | 20.3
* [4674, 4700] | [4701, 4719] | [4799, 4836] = 0.65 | 20.6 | 20.6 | 20.6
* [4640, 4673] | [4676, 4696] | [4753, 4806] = -0.26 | 20.4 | 19.6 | 20.2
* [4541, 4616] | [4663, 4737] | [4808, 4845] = 0.35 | 20.4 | 20.6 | 20.5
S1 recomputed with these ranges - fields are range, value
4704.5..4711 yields 19.9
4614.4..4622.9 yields 21.5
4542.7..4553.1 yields 19.3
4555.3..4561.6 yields 21.7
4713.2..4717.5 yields 20.8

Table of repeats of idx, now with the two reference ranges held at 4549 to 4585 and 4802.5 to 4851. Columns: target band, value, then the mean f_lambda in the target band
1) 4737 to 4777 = 0.78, 20.2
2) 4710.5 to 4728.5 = -0.75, 21.5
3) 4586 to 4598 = 0.00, 20.6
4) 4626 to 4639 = -0.18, 20.9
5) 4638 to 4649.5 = 0.51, 19.7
